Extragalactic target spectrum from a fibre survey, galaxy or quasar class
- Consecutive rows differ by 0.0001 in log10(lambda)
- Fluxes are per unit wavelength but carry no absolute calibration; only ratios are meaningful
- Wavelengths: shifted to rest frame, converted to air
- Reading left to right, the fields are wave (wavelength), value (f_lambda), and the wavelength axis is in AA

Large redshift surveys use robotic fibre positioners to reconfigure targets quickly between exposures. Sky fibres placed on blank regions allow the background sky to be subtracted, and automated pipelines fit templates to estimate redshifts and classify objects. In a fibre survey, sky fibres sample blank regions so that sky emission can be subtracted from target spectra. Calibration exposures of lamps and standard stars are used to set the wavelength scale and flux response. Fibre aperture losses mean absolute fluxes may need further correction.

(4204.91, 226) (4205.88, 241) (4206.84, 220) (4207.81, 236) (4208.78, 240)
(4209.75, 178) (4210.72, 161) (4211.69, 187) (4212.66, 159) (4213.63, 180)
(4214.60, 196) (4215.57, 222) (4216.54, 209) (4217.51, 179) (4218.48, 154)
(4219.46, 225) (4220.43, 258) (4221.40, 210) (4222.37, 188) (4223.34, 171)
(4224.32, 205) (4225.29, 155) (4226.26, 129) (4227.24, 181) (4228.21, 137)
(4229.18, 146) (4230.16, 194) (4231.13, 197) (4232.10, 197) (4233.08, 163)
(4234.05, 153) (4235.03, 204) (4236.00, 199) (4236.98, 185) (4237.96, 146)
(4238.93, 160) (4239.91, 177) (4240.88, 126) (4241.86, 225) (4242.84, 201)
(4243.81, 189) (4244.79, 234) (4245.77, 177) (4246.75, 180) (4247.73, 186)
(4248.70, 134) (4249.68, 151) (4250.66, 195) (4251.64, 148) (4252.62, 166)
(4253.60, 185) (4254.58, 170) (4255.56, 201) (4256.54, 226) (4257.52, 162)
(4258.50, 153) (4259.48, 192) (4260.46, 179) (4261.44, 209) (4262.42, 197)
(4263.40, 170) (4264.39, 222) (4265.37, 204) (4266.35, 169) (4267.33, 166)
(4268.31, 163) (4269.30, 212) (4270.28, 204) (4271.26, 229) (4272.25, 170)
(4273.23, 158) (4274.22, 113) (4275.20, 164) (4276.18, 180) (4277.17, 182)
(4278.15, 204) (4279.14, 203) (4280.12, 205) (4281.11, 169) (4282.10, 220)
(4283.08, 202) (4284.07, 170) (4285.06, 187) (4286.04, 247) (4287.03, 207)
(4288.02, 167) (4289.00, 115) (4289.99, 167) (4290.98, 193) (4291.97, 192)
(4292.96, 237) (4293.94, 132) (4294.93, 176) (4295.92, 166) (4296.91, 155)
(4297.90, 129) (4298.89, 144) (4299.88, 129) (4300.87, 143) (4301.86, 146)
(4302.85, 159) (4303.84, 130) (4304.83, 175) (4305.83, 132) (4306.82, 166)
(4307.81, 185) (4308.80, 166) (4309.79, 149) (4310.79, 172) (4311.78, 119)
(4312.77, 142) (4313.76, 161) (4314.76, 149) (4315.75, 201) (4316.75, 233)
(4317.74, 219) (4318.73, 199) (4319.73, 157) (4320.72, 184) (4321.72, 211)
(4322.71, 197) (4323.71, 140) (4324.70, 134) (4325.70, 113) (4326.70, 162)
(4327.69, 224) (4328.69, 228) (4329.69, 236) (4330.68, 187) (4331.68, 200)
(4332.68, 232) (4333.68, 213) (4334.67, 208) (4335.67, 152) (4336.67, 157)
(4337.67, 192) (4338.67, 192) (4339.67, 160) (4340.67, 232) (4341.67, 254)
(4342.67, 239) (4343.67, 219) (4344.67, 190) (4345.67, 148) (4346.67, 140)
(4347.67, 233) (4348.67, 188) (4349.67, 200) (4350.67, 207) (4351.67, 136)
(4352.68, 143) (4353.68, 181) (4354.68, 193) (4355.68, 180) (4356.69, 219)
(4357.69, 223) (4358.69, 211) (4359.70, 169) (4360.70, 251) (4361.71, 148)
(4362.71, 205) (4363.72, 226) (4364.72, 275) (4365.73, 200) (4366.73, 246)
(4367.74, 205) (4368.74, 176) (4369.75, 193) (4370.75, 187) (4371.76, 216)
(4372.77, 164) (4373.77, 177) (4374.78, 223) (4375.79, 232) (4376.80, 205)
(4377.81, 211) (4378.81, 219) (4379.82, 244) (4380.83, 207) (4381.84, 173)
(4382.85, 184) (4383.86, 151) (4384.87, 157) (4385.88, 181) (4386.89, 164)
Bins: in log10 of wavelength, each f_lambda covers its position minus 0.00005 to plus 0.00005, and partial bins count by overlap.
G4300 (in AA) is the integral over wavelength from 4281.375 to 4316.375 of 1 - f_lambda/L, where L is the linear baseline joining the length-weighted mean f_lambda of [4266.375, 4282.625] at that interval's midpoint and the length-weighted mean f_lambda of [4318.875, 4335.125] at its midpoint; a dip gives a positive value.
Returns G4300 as 3.6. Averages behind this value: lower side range 184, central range 167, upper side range 189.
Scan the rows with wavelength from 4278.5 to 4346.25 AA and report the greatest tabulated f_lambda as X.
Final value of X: 254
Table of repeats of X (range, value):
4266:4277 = 229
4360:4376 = 275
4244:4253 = 234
